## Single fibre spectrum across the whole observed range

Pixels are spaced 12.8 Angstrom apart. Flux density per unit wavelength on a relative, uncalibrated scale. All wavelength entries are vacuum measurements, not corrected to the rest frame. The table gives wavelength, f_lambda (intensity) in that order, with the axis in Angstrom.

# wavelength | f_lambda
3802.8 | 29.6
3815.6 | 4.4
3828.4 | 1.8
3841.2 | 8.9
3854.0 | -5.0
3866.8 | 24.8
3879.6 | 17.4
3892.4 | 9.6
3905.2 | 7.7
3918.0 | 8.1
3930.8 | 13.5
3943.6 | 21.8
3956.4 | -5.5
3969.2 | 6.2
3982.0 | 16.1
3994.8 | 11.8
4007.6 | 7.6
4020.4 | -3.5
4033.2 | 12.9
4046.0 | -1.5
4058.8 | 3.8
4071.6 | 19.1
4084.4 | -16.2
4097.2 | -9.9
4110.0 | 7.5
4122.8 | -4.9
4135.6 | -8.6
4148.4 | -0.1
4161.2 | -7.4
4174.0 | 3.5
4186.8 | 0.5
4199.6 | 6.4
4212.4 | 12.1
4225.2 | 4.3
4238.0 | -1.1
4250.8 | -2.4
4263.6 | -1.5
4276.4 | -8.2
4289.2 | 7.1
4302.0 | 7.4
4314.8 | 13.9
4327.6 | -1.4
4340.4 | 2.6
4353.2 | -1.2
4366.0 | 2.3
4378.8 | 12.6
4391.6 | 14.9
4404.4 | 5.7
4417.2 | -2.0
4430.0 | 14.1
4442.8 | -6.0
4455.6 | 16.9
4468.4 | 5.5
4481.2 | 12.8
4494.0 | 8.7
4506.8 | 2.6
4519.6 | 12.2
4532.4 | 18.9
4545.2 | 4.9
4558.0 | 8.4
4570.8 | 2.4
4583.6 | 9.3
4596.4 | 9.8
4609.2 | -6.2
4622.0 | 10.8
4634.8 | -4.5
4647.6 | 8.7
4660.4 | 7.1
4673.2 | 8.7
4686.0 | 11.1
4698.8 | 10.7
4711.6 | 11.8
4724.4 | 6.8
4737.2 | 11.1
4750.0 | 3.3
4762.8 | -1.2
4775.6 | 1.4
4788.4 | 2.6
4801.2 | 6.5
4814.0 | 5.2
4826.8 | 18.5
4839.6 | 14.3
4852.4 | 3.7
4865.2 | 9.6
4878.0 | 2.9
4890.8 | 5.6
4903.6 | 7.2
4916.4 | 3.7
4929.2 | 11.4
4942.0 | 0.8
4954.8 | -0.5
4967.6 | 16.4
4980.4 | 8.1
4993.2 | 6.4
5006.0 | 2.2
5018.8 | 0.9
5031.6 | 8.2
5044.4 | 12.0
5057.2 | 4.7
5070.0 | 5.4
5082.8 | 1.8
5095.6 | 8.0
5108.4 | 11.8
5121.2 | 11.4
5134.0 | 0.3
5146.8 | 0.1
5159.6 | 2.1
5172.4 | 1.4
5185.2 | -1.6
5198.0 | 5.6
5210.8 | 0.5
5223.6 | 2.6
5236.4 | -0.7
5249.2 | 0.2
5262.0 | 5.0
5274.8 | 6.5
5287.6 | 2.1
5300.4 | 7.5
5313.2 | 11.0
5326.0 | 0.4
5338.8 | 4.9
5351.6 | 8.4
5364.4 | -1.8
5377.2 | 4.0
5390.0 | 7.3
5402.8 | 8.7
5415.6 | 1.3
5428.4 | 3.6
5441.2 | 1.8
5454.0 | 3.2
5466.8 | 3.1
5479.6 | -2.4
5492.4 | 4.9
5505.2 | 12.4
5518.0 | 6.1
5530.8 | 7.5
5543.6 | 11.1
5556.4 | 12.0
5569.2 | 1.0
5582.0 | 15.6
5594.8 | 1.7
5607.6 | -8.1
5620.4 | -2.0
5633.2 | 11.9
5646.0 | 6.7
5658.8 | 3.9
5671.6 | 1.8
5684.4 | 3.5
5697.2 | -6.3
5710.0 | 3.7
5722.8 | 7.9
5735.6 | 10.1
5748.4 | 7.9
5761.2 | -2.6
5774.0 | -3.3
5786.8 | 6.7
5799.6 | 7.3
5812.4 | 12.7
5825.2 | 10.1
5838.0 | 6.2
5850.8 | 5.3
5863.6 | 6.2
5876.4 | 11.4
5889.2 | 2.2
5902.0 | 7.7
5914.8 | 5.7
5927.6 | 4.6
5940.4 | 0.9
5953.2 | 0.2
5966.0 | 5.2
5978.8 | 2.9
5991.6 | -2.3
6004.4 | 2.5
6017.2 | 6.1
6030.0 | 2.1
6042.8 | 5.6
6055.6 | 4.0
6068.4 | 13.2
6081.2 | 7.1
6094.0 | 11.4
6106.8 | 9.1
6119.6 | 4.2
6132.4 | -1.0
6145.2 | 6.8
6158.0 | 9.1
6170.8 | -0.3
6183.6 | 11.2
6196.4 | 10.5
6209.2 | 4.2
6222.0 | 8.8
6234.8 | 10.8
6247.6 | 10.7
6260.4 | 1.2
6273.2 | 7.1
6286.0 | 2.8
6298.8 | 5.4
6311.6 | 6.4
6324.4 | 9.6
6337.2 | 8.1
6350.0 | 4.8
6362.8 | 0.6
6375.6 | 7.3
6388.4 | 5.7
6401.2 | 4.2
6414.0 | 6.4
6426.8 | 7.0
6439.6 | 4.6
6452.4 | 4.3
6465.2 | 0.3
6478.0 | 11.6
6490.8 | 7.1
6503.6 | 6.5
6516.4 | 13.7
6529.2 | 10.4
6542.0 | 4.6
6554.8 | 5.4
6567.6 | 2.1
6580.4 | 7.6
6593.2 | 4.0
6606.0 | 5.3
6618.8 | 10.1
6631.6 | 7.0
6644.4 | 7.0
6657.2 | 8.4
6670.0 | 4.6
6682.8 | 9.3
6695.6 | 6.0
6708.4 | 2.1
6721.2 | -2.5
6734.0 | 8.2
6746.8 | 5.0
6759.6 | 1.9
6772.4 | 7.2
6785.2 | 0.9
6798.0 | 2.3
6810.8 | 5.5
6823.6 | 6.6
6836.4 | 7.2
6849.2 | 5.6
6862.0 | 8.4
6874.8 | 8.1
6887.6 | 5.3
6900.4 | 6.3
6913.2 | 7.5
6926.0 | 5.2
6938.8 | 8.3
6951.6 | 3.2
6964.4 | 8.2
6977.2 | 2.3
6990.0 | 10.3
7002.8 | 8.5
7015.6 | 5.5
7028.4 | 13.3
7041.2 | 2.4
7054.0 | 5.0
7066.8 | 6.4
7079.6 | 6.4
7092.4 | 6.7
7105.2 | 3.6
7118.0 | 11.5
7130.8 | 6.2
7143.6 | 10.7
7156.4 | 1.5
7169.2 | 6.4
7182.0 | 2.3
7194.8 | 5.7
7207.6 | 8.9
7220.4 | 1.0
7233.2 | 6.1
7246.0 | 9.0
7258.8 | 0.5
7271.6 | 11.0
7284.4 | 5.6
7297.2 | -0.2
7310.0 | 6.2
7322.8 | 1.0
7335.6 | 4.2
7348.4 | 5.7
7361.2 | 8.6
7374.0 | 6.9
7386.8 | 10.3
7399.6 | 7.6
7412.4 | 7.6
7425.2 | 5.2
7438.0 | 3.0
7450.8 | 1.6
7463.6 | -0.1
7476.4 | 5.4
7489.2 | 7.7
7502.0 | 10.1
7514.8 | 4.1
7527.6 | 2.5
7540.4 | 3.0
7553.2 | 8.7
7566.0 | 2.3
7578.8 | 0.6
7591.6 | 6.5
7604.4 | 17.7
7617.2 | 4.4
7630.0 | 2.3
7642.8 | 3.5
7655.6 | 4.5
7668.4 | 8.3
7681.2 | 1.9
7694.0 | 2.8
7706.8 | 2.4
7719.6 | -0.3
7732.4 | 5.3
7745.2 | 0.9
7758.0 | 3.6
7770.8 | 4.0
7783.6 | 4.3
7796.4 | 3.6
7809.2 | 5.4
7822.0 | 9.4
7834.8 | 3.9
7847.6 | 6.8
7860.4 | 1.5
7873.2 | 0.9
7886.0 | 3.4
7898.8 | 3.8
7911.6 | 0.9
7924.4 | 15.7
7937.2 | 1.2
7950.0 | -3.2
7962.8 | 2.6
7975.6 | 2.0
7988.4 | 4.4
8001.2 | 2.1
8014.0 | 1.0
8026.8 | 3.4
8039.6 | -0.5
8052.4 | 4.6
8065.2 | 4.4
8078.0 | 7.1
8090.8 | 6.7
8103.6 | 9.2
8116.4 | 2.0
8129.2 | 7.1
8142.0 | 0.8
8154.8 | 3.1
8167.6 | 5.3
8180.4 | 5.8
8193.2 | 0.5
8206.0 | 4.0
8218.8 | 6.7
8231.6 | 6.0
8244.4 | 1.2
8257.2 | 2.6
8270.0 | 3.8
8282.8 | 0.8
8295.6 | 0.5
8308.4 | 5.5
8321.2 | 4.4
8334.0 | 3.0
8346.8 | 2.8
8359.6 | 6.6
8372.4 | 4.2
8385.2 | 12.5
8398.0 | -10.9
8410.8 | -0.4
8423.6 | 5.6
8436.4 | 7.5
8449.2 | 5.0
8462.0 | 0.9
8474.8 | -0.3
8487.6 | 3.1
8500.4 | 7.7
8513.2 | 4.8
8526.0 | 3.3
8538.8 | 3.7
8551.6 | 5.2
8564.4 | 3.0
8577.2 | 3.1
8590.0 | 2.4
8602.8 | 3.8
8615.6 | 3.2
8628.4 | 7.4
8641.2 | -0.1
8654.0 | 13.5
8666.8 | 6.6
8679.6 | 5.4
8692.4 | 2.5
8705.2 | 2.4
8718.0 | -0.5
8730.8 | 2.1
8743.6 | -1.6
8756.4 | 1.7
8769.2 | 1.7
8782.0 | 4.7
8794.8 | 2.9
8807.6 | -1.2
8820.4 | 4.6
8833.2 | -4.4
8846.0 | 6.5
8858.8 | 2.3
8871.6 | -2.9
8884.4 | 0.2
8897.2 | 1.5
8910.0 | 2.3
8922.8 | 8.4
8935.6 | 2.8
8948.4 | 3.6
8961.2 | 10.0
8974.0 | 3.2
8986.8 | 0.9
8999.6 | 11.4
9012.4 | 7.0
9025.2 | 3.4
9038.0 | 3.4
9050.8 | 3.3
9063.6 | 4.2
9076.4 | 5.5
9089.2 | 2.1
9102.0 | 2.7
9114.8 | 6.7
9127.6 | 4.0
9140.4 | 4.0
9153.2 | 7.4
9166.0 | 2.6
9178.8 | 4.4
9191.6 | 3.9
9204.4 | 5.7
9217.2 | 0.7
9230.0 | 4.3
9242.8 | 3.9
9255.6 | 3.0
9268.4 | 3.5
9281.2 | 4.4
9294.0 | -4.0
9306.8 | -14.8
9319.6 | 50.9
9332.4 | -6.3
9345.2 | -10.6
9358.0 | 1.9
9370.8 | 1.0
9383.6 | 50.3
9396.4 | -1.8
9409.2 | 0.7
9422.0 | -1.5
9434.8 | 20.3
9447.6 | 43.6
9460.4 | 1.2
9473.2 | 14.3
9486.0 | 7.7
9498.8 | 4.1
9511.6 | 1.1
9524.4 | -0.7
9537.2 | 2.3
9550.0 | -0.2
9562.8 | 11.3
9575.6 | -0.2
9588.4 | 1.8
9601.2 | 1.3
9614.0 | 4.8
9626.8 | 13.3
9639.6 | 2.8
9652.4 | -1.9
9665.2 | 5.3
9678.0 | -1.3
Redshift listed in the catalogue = 0.341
